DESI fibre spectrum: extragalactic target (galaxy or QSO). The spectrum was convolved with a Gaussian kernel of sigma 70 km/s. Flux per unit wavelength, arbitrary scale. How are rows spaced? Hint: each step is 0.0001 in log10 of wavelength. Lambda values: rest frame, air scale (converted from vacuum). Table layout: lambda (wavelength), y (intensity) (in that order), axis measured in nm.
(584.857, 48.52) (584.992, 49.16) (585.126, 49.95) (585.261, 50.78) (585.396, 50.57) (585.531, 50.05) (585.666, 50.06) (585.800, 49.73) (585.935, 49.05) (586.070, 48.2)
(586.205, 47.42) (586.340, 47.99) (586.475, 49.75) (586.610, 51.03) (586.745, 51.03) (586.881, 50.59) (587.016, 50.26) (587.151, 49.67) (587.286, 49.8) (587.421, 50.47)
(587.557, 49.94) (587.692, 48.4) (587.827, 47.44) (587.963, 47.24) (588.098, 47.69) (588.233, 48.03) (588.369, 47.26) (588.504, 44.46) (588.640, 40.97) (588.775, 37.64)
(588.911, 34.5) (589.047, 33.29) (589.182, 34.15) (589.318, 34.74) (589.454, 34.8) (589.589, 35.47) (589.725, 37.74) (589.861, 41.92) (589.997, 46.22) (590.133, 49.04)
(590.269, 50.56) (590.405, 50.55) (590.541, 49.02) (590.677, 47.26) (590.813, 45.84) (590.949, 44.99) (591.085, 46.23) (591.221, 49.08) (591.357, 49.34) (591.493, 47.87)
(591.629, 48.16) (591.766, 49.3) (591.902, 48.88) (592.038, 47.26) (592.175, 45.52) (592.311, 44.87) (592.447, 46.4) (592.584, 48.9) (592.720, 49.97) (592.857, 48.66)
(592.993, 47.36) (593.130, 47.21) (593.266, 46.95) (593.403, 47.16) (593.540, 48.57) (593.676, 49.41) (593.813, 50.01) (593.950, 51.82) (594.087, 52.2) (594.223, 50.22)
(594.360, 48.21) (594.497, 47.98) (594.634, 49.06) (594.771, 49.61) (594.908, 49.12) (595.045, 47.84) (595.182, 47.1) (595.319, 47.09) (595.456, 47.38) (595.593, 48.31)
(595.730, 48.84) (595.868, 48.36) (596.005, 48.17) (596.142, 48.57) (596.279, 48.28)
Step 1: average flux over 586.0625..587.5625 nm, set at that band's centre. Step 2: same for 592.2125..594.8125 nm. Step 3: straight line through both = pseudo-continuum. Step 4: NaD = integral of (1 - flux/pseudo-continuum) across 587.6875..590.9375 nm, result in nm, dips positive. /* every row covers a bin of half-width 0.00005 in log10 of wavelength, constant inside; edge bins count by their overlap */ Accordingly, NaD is 0.41 nm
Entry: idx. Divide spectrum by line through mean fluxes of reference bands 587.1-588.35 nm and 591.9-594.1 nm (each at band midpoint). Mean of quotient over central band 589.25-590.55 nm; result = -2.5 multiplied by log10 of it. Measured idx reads 0.14 mag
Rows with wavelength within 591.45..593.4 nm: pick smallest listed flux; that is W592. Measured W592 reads 44.87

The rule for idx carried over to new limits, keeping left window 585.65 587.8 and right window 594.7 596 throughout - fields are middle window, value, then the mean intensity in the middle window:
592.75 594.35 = -0.01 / 49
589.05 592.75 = 0.09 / 45.1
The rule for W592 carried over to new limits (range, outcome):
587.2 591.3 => 33.29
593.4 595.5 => 47.09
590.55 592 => 44.99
